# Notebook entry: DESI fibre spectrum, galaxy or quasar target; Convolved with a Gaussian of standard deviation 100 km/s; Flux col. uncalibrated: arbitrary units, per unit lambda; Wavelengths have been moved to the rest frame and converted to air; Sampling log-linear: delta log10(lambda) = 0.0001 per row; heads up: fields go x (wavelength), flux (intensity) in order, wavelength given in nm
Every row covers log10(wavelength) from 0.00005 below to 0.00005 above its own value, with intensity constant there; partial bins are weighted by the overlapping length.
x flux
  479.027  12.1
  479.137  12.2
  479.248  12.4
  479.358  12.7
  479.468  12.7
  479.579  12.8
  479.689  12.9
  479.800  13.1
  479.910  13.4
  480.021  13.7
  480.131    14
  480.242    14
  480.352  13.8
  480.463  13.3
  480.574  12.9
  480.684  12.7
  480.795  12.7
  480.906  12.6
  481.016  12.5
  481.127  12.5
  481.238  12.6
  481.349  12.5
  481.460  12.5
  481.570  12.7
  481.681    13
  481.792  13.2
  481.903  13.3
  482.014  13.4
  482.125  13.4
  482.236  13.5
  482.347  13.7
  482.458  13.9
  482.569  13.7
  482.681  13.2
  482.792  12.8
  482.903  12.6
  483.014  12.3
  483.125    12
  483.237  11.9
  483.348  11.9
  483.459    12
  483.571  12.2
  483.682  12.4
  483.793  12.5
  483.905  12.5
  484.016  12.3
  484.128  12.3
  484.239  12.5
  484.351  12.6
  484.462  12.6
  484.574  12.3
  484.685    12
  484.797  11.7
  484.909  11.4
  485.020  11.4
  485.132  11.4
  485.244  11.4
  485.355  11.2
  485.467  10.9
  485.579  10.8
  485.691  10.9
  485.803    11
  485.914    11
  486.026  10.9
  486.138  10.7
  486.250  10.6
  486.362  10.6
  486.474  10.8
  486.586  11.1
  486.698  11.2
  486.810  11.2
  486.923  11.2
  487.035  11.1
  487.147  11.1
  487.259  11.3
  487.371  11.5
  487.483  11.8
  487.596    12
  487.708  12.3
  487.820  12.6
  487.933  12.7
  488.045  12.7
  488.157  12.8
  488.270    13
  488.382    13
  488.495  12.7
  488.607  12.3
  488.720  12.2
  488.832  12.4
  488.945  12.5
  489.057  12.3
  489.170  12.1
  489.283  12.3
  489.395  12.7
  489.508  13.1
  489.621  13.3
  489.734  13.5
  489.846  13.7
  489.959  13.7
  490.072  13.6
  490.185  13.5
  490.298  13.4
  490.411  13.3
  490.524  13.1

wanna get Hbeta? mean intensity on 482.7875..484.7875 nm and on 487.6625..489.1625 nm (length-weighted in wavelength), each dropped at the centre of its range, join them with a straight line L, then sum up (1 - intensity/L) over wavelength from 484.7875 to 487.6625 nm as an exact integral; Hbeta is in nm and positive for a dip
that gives 0.30 nm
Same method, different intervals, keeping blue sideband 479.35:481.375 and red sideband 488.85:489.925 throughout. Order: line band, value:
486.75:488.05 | 0.11 nm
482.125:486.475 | 0.32 nm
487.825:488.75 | 0.01 nm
